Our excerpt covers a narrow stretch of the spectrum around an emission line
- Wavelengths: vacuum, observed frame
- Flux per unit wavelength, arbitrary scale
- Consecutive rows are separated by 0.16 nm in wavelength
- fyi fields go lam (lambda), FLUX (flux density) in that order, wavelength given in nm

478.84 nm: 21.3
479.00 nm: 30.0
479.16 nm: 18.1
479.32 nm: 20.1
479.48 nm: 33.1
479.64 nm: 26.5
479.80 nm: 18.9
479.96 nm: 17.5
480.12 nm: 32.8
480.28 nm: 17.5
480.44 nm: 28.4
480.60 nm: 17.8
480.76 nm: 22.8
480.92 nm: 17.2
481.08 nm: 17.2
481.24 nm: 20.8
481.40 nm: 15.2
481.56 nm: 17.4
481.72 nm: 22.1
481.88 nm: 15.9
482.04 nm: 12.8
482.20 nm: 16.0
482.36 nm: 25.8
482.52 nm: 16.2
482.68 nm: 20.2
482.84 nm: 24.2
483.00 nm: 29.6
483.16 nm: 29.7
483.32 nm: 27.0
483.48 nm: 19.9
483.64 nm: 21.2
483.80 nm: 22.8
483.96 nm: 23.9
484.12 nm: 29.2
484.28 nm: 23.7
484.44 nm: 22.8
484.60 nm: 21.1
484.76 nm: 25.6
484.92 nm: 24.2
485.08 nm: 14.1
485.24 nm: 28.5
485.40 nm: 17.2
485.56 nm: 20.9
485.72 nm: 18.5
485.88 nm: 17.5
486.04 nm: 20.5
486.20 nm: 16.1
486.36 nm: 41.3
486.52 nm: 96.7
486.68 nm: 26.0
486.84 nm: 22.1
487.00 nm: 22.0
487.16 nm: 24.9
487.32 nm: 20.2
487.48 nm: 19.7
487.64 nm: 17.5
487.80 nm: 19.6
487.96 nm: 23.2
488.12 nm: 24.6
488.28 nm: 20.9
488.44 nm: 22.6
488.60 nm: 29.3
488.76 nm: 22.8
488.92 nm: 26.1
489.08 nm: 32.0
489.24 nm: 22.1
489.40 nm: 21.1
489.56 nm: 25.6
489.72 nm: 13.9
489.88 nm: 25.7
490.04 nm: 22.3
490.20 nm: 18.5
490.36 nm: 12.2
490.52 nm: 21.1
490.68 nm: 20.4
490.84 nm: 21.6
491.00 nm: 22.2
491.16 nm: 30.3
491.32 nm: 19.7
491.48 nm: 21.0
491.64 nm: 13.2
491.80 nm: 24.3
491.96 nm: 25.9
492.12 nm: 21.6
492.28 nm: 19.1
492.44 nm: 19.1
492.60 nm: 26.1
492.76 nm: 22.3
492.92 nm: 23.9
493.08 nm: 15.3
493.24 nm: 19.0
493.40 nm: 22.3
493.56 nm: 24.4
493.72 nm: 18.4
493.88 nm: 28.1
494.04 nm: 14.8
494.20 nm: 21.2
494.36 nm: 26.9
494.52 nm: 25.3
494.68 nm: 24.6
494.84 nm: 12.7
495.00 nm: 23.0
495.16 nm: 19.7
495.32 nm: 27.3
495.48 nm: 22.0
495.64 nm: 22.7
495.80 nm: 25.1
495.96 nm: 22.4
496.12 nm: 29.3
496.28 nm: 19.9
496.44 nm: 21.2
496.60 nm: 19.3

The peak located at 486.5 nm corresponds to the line H-gamma 4340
